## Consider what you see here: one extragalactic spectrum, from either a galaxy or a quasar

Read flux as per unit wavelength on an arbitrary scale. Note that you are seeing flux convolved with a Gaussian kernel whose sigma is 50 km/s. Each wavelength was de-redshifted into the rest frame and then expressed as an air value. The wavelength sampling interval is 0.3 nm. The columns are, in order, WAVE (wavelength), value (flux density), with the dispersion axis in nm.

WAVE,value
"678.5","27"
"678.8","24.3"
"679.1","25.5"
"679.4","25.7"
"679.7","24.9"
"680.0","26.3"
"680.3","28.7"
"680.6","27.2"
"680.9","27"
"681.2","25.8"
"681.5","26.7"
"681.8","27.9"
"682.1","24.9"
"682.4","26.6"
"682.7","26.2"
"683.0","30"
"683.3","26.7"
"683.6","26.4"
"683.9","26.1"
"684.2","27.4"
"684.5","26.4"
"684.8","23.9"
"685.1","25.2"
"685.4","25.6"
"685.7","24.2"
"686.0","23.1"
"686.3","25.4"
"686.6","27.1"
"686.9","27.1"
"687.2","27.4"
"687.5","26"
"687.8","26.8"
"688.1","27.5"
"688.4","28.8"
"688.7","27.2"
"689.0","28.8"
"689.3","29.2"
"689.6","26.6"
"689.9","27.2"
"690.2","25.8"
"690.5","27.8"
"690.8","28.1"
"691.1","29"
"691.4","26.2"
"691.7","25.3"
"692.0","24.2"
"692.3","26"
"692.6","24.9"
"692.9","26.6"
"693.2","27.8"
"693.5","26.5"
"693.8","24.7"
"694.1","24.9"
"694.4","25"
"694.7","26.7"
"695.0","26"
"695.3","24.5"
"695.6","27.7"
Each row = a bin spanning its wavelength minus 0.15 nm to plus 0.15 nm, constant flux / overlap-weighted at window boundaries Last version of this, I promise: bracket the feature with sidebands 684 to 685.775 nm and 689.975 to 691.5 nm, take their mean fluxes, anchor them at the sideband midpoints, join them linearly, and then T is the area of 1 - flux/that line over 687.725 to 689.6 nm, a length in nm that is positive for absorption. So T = -0.087 nm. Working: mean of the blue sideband 25.5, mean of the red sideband 27.4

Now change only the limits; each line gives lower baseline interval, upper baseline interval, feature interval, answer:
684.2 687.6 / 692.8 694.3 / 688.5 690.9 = -0.16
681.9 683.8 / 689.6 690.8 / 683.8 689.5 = 0.09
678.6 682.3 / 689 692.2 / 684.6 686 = 0.11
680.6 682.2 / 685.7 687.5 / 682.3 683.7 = -0.05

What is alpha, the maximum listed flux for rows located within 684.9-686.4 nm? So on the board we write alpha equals 25.6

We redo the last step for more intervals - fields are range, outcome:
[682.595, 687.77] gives 30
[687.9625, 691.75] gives 29.2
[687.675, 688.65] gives 28.8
